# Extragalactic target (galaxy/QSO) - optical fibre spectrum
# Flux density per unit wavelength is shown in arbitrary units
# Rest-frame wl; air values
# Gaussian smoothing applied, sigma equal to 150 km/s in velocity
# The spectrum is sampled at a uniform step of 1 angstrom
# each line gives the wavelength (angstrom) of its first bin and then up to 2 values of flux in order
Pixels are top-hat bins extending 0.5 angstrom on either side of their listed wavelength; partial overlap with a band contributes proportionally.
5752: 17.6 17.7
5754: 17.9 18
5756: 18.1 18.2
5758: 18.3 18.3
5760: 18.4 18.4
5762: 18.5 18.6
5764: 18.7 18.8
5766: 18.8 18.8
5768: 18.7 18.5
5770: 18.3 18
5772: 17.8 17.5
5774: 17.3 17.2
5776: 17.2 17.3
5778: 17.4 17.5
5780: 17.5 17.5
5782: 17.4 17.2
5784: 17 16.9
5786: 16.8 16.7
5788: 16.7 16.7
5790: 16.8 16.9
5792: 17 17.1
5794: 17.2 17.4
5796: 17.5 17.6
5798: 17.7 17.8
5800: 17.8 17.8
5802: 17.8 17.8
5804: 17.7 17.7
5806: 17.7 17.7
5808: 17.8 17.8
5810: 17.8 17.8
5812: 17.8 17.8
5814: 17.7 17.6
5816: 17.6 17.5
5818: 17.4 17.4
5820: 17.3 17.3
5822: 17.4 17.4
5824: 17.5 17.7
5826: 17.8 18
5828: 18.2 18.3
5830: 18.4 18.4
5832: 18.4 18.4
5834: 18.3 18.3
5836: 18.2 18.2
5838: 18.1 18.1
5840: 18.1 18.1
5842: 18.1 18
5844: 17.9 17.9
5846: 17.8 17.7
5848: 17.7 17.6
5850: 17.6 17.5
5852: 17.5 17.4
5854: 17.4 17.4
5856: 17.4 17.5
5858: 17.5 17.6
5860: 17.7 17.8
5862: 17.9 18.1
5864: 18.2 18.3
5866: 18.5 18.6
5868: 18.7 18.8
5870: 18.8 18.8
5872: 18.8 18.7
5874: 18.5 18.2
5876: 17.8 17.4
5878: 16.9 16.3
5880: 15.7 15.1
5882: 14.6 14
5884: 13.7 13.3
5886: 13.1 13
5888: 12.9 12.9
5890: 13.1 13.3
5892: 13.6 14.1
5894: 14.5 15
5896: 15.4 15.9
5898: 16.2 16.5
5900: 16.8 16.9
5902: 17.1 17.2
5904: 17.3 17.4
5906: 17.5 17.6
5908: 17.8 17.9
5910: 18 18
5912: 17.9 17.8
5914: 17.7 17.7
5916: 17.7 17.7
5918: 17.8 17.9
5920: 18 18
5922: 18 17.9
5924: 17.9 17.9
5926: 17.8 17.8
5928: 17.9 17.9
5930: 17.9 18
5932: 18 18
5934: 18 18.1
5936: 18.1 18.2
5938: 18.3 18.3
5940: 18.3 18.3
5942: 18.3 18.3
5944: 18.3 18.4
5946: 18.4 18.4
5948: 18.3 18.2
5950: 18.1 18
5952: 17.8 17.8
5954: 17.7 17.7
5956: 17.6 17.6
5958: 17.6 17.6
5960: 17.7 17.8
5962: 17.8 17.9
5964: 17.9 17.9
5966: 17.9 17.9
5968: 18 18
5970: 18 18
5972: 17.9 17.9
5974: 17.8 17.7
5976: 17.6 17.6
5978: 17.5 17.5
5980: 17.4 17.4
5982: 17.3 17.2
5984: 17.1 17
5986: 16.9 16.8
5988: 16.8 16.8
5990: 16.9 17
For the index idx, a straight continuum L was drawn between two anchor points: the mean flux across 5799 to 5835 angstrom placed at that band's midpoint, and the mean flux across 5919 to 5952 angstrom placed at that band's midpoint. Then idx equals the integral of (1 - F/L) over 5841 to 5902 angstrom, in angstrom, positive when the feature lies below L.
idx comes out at 4.3 angstrom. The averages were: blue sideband 17.8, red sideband 18.1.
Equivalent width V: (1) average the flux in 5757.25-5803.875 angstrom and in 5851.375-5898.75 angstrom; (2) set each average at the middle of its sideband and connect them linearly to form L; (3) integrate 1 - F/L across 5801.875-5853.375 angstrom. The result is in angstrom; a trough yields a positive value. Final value -2.35 angstrom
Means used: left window 17.7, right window 16.4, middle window 17.8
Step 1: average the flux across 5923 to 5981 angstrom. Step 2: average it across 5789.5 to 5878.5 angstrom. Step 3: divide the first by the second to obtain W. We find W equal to 1.01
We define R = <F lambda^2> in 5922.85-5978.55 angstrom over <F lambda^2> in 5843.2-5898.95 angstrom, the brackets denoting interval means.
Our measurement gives 1.11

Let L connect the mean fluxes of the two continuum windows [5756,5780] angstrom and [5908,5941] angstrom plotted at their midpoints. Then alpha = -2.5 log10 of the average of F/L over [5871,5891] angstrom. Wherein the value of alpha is 0.16 mag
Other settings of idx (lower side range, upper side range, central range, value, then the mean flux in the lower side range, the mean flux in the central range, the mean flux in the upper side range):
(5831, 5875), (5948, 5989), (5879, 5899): 4.1 angstrom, 18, 14.3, 17.6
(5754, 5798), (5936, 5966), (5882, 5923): 4.0 angstrom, 17.7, 16.2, 18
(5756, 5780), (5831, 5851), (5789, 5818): 0.8 angstrom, 18.1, 17.6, 18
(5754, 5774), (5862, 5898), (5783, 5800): 0.6 angstrom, 18.3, 17.1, 16.1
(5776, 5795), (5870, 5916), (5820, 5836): -1.2 angstrom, 17.1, 18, 16.2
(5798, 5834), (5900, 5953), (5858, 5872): -0.3 angstrom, 17.8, 18.3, 17.9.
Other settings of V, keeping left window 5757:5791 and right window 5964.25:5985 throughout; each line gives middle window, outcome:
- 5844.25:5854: 0.05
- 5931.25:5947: -0.48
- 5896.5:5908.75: 0.45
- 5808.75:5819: 0.03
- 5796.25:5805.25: -0.01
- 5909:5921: -0.11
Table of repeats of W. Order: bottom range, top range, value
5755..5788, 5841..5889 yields 0.96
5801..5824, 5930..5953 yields 1.03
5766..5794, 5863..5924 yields 0.96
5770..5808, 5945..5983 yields 1.02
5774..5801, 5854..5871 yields 1.05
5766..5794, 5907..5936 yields 1.03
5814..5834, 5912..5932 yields 1.00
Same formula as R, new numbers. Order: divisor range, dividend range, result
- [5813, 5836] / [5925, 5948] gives 1.06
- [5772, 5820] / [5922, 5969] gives 1.09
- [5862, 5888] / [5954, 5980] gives 1.09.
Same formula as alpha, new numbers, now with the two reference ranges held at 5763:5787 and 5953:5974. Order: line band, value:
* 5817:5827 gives 0.016 mag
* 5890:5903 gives 0.155 mag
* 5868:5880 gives -0.014 mag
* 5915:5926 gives -0.004 mag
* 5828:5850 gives -0.019 mag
